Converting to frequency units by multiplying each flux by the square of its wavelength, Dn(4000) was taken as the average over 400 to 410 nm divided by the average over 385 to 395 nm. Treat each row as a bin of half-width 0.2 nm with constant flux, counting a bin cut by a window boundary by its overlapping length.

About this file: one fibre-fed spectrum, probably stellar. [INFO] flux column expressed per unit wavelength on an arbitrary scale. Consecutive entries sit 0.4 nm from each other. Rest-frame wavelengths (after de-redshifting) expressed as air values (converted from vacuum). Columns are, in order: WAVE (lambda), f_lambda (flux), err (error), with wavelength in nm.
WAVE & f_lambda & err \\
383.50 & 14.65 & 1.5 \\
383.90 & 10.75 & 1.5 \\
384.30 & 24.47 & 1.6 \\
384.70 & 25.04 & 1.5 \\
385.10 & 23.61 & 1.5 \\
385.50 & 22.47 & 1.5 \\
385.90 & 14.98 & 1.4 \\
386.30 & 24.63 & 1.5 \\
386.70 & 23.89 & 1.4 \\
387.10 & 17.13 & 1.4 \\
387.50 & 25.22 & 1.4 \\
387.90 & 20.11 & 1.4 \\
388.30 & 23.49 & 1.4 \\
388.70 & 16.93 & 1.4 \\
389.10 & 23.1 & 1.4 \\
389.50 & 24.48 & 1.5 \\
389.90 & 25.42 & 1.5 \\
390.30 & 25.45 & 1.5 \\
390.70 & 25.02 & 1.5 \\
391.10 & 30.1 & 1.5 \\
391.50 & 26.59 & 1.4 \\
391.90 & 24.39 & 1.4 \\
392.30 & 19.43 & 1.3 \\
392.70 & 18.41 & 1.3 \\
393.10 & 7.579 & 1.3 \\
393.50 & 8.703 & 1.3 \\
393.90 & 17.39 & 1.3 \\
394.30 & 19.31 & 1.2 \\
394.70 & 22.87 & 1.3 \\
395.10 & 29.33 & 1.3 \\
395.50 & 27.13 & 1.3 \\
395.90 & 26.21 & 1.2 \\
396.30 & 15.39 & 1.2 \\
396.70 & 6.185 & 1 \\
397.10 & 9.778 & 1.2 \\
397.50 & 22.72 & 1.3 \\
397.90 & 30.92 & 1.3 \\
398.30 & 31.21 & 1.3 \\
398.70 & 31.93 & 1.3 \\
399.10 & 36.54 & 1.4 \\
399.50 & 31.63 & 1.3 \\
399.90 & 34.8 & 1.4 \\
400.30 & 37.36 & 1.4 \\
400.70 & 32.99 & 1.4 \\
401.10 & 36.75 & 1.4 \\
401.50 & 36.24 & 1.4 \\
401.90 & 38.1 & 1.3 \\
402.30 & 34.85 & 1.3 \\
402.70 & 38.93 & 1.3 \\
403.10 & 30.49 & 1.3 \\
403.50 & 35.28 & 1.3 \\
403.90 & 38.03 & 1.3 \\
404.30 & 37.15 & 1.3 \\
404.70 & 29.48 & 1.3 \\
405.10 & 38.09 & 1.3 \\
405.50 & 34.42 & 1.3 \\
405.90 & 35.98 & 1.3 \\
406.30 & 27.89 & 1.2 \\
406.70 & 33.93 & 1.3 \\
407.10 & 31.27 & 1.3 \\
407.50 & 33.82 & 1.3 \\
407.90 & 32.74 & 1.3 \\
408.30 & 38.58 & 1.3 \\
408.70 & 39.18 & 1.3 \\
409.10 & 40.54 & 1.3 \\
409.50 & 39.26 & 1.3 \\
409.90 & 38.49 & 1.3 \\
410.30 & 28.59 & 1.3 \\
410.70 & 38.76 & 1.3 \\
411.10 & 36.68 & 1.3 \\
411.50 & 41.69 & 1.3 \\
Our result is 1.80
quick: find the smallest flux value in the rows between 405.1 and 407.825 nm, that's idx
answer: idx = 27.89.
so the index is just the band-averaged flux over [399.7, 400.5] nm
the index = 36.1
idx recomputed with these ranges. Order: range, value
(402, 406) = 29.48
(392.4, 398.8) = 6.185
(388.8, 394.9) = 7.579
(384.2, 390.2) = 14.98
